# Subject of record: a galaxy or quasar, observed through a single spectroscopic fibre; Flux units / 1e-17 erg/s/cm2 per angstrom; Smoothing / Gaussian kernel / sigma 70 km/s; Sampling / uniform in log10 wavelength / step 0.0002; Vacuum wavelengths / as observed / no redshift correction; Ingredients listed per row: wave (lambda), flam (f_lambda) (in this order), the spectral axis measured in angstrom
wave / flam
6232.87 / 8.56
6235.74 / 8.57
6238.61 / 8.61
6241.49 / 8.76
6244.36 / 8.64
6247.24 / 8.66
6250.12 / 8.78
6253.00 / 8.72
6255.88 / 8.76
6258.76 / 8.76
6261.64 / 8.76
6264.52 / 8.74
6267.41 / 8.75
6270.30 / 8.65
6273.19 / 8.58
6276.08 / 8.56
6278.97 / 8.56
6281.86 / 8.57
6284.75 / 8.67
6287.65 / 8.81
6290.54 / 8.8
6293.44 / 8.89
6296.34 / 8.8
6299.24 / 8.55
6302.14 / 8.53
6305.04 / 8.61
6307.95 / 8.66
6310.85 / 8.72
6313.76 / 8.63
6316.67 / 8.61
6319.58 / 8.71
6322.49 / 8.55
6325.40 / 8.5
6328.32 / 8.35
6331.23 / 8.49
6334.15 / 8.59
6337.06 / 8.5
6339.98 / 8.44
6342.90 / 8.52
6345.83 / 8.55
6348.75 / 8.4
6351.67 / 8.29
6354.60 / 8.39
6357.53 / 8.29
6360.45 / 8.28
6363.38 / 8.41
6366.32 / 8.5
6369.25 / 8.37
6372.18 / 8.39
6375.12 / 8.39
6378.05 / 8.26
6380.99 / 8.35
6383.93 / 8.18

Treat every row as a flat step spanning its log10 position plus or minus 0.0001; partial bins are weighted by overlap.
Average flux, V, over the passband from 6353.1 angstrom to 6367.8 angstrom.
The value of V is 8.37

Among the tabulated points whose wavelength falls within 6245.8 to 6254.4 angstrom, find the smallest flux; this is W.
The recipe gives 8.66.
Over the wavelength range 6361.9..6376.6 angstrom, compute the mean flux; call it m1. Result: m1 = 8.41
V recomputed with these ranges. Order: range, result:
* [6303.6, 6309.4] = 8.63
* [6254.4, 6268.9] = 8.75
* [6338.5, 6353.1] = 8.44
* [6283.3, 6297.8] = 8.79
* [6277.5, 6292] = 8.69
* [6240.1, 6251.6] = 8.71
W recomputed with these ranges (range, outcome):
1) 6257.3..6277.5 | 8.56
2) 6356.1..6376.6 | 8.28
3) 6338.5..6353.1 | 8.29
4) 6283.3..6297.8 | 8.67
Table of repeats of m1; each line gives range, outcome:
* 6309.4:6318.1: 8.65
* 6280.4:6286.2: 8.62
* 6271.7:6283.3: 8.57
